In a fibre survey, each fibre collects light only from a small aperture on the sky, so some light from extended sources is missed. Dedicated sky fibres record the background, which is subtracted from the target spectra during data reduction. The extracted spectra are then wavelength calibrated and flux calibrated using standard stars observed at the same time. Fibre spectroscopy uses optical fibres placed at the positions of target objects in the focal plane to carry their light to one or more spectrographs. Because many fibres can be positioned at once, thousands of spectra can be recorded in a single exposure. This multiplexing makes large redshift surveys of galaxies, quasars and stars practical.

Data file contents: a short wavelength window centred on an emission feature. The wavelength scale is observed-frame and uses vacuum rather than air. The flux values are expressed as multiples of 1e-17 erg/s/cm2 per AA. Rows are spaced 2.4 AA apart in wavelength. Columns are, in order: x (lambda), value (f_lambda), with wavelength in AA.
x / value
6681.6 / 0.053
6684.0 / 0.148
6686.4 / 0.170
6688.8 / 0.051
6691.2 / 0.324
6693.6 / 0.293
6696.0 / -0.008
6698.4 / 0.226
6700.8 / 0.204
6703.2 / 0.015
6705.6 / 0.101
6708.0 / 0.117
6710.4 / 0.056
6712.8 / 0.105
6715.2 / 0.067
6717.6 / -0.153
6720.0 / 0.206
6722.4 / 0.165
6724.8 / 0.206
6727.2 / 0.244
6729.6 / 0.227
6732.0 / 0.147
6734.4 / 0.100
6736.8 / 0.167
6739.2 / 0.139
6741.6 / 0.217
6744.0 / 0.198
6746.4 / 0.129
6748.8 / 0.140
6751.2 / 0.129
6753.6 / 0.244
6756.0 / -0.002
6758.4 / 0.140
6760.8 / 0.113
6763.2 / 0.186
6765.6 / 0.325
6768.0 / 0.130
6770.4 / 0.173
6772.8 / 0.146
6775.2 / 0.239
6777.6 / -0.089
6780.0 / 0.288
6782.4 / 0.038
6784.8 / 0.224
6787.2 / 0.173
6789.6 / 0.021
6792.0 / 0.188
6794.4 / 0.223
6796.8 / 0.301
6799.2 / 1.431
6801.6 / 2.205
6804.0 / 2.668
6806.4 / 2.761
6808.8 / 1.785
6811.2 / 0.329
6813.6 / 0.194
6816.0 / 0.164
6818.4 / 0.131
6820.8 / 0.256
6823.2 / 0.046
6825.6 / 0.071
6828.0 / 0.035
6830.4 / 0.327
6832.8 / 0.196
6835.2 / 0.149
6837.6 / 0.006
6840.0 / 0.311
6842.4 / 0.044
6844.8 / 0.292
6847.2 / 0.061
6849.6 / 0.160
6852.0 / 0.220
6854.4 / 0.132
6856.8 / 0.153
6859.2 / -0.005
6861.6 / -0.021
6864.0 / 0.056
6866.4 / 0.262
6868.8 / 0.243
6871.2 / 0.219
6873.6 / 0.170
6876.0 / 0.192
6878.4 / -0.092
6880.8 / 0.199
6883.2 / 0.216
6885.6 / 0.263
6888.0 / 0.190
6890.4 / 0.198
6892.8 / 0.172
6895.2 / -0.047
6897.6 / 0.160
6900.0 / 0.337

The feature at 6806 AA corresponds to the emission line [O II]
